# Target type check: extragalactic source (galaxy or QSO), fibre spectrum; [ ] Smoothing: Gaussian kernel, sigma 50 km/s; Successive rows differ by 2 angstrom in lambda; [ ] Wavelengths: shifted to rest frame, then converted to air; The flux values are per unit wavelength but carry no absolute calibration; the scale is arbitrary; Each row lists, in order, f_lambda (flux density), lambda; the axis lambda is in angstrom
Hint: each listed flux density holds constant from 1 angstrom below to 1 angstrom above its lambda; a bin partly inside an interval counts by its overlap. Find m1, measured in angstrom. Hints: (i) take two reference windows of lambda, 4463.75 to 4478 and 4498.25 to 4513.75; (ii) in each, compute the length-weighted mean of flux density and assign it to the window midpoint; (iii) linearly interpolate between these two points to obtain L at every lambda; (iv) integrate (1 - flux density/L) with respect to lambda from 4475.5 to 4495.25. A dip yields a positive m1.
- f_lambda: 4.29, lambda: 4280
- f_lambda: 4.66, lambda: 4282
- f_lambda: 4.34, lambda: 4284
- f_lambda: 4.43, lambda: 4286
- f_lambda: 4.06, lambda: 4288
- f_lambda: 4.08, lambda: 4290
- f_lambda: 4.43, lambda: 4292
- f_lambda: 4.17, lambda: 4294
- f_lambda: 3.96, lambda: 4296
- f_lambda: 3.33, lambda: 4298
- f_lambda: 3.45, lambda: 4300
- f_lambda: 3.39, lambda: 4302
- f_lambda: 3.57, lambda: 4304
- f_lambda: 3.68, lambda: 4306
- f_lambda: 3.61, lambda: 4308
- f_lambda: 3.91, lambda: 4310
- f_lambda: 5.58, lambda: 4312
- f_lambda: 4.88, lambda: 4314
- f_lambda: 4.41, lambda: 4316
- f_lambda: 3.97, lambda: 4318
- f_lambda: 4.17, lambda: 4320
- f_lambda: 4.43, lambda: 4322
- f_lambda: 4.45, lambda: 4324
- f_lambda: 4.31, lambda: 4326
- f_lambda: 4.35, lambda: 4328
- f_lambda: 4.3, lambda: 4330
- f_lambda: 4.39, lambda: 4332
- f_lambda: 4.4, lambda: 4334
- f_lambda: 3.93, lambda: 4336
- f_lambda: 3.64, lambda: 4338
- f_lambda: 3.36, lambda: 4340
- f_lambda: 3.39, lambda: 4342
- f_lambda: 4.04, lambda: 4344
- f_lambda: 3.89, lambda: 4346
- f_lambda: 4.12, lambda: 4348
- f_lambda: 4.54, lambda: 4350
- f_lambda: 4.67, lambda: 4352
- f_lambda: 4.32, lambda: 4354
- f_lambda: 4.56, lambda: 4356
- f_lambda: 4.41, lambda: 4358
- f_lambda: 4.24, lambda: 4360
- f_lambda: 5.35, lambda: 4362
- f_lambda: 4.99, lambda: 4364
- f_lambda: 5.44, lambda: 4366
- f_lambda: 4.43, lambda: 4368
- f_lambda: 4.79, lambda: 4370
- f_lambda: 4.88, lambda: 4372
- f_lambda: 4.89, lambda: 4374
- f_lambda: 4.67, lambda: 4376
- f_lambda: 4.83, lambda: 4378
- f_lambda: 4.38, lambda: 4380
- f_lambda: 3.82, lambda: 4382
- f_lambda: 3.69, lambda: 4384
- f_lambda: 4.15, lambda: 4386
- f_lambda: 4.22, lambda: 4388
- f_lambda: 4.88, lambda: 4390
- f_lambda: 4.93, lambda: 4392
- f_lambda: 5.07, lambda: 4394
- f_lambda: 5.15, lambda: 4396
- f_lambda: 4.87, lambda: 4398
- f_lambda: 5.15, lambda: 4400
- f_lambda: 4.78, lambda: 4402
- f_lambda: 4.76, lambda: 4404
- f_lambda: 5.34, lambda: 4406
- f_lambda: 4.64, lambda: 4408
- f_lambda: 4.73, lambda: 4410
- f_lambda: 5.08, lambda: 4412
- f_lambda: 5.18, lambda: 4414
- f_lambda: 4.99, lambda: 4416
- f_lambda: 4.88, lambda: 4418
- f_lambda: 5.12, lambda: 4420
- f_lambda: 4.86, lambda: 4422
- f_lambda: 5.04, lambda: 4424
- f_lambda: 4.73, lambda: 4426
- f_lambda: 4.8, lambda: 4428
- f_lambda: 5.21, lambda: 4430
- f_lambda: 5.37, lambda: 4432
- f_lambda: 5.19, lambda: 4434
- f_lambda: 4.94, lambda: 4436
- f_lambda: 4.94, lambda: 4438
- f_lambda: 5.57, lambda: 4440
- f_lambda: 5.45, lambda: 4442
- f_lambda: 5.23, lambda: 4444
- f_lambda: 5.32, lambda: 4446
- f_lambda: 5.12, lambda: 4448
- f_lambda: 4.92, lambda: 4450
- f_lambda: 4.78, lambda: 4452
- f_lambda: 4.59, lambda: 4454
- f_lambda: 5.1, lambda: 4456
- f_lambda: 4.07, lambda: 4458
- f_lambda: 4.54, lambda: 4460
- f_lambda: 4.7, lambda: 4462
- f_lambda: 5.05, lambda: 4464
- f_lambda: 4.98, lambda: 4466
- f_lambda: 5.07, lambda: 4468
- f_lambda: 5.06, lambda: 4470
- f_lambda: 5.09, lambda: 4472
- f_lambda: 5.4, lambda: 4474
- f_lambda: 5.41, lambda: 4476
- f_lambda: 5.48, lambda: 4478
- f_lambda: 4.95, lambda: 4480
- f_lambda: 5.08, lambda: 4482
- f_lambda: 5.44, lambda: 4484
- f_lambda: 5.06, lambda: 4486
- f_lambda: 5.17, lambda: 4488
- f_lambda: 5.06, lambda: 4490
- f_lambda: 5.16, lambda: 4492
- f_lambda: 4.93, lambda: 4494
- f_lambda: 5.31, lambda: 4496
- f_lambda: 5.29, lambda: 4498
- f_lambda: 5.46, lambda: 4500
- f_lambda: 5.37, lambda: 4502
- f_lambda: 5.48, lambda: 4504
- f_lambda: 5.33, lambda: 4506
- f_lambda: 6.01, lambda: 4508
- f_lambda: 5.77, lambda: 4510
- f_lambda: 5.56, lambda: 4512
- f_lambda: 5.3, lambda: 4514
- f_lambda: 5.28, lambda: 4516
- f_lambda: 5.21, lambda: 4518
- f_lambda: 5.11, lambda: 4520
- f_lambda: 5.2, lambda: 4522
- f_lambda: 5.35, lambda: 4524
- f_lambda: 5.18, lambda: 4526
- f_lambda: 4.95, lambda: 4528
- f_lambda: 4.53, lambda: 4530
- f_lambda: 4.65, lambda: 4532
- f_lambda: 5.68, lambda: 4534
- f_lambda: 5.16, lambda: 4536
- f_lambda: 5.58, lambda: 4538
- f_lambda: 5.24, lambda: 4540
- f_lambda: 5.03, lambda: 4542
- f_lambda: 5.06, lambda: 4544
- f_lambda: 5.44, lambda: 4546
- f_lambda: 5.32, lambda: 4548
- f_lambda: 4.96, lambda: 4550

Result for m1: 0.6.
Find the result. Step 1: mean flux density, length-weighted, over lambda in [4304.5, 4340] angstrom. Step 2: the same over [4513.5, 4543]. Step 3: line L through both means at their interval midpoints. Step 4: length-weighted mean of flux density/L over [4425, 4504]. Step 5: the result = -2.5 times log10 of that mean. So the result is -0.05 mag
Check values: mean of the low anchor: 4.22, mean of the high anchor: 5.16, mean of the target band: 5.09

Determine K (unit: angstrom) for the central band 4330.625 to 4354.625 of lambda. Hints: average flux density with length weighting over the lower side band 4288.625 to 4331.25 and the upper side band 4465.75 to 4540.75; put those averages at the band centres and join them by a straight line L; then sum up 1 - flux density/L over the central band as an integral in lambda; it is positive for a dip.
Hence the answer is 1.4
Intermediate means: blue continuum 4.12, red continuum 5.25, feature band 4.06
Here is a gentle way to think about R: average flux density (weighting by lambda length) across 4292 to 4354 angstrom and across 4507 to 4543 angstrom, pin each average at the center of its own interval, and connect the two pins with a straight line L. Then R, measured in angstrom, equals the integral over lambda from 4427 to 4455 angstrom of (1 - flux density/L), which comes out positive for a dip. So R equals -1.9 angstrom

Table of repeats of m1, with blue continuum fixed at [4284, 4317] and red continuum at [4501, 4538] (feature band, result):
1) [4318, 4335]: -0.5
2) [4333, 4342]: 1.0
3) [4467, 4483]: -0.5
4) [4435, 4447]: -1.0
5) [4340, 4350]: 1.0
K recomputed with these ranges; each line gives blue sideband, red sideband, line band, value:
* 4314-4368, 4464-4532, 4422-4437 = -0.6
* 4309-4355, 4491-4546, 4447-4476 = 0.3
